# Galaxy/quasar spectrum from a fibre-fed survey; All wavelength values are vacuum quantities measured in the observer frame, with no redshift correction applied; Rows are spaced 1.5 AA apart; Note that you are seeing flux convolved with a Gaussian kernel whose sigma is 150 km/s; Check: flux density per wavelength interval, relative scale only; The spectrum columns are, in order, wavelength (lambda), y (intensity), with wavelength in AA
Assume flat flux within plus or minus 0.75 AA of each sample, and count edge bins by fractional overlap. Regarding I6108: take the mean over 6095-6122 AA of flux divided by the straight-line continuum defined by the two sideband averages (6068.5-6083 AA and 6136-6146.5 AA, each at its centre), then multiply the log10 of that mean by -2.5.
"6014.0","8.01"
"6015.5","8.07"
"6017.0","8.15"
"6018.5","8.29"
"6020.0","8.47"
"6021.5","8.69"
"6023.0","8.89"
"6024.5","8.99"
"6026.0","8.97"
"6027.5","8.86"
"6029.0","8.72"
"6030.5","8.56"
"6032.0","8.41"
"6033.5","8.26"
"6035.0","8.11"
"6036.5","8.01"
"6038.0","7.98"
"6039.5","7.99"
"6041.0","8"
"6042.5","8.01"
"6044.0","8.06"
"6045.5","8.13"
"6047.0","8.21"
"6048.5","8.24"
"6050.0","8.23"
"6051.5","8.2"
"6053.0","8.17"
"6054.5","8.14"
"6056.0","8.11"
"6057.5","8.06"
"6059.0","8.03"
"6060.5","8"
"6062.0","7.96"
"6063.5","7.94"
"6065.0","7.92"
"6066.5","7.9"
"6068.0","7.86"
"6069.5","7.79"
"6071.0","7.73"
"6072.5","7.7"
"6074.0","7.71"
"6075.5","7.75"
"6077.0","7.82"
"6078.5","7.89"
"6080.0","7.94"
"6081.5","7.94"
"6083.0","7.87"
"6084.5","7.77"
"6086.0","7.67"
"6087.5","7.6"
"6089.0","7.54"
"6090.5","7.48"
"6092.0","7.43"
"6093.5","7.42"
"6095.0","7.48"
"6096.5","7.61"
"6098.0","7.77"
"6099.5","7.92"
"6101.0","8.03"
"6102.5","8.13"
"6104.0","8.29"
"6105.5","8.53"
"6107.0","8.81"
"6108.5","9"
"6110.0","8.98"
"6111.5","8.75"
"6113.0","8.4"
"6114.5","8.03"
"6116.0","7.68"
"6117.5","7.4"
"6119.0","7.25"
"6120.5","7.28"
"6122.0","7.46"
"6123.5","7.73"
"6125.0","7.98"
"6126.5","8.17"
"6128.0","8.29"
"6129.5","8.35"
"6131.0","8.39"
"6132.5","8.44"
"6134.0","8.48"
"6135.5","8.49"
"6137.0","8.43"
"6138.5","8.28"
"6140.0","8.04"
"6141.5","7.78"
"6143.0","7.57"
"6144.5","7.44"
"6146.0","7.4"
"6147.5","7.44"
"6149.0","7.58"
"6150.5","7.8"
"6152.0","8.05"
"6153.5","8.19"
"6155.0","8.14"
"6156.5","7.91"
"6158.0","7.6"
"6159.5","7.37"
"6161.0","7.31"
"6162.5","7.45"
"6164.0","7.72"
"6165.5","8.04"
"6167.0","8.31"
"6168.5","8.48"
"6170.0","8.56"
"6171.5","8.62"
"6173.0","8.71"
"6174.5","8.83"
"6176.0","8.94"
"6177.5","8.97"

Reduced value -0.03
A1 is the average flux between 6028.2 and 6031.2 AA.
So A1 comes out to 8.65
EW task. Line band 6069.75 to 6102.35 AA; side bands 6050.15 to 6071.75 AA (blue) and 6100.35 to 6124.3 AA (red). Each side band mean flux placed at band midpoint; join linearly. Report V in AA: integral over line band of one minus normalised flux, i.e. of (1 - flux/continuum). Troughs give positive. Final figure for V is 1.3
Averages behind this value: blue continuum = 7.99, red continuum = 8.11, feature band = 7.73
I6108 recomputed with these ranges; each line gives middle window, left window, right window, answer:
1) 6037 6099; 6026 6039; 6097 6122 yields 0.05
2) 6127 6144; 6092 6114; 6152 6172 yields -0.02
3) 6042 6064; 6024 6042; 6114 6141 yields 0.03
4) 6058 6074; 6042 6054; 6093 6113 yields 0.04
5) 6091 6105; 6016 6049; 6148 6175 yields 0.05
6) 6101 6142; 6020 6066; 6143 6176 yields -0.02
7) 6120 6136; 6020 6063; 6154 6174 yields 0.00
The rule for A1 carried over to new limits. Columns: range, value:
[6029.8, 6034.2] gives 8.41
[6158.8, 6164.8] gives 7.47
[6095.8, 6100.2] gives 7.77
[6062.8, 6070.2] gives 7.88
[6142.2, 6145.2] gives 7.51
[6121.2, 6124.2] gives 7.59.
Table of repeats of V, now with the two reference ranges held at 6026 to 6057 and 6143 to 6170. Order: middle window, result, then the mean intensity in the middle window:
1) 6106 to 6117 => -0.7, 8.5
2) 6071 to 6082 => 0.4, 7.81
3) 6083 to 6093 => 0.6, 7.6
